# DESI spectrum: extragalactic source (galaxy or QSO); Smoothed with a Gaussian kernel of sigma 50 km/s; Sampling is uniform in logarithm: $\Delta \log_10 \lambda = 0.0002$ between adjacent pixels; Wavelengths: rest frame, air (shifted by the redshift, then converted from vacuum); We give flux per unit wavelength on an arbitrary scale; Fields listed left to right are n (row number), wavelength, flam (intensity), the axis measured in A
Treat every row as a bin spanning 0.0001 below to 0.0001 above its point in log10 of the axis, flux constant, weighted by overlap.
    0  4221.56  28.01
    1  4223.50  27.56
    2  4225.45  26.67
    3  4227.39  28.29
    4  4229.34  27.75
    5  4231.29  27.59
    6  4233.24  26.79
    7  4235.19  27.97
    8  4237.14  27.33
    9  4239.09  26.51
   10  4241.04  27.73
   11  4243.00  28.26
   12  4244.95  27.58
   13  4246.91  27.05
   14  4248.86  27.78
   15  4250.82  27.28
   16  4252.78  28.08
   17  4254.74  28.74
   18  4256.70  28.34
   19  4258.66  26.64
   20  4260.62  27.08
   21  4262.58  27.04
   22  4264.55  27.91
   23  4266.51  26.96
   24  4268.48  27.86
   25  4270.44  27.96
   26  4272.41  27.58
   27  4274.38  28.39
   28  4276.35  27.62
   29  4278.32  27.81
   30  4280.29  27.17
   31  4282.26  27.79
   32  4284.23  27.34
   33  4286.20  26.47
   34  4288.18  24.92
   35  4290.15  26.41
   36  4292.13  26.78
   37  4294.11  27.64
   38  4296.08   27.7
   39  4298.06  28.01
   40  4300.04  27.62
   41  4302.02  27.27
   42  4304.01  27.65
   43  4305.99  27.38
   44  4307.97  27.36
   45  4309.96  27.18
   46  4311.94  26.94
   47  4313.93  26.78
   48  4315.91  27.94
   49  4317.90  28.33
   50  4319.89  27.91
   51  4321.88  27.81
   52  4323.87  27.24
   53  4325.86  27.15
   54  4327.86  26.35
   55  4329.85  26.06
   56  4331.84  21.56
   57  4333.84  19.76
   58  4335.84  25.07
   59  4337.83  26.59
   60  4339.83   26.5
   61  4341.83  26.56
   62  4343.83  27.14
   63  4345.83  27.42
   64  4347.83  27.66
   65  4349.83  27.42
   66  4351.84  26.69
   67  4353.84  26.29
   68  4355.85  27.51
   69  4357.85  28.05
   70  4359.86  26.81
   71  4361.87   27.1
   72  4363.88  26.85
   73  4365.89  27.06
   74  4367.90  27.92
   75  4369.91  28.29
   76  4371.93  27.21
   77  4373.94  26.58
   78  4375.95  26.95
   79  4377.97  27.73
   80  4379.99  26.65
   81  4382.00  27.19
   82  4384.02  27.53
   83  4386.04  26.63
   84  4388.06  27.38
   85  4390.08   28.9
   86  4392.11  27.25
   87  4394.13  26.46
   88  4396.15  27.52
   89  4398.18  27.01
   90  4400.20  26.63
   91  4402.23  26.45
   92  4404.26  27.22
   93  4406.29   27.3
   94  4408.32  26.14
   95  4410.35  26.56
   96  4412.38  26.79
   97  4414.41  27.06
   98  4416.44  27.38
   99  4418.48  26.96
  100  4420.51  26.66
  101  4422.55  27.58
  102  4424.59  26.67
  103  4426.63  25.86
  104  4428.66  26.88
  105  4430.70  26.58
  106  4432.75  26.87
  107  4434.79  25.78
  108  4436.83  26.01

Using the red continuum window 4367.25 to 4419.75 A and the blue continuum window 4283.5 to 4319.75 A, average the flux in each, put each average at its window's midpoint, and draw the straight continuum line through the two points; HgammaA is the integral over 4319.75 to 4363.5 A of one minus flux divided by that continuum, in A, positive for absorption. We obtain 1.3 A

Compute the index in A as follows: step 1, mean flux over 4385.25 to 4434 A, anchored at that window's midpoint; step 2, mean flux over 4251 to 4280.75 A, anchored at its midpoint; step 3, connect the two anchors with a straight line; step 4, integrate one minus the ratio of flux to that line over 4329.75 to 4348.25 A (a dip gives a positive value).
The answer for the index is 1.3 A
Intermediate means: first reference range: 27.7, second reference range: 26.9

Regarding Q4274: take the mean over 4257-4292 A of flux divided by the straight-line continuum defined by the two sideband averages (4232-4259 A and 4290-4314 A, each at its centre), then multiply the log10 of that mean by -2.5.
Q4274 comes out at 0.009 mag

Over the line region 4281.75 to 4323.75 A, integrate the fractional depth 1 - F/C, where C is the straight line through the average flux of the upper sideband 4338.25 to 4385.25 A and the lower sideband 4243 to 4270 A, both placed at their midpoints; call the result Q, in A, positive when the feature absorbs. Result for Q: 0.18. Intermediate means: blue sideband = 27.6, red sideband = 27.2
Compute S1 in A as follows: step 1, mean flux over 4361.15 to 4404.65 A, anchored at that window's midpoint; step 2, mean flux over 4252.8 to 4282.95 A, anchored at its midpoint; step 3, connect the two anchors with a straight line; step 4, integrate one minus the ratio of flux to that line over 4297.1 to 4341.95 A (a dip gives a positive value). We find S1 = 1.47 A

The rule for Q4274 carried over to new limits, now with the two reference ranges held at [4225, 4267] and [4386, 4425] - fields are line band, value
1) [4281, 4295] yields 0.03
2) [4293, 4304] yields -0.01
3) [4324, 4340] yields 0.10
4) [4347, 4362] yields 0.00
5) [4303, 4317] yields 0.00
